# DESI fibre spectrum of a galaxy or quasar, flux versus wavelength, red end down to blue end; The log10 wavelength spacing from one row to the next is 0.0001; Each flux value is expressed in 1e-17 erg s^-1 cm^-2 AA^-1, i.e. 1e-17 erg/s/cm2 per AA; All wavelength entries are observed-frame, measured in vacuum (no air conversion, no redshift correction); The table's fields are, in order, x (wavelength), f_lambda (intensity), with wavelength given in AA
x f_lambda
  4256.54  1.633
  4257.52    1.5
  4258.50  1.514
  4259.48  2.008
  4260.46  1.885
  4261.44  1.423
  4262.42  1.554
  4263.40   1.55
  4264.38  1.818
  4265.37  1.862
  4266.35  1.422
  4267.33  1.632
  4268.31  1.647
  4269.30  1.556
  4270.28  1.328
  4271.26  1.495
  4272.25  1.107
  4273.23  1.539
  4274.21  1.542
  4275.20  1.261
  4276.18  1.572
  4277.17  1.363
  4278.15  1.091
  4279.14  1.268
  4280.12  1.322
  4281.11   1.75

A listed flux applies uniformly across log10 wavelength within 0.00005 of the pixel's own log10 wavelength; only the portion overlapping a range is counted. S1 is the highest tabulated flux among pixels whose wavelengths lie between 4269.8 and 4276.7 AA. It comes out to 1.572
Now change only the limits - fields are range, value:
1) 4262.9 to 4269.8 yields 1.862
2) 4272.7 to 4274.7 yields 1.542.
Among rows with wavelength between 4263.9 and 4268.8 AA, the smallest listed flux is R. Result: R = 1.422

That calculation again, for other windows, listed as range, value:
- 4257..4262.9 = 1.423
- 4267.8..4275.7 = 1.107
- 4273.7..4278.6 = 1.091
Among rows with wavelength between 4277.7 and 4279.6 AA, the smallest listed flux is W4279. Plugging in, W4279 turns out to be 1.091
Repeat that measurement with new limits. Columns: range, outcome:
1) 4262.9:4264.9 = 1.55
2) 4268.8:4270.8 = 1.328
